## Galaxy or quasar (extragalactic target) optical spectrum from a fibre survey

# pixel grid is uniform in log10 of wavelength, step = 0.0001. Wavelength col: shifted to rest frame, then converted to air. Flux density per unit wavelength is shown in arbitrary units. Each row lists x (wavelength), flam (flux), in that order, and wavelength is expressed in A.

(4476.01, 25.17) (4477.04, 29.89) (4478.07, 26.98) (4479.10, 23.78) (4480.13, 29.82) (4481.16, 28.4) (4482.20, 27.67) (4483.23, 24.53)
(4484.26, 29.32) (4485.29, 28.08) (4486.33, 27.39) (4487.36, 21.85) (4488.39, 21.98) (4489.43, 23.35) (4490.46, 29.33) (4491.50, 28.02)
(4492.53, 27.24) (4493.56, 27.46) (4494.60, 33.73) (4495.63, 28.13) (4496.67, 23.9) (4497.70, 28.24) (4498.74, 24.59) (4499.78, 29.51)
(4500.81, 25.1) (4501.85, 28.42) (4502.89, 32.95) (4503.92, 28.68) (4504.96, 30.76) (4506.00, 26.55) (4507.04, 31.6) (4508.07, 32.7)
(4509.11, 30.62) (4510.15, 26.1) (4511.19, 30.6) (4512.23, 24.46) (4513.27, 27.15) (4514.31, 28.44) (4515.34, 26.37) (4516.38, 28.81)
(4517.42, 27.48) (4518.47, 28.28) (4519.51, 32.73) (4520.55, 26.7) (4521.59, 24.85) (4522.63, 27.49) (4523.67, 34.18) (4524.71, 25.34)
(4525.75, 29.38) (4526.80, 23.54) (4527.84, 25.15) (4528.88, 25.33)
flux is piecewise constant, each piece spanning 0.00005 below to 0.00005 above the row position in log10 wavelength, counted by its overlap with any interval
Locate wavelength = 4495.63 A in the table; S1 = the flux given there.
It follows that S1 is 28.13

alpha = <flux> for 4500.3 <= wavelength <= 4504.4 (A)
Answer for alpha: 28.8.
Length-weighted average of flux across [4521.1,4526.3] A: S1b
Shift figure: 28.2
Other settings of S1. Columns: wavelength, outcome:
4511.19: 30.6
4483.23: 24.53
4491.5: 28.02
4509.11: 30.62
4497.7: 28.24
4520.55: 26.7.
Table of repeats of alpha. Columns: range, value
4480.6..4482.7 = 28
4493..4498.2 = 28.3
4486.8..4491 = 24.2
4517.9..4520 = 30.3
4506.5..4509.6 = 31.7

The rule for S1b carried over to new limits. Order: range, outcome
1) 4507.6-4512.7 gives 28.9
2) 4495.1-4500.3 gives 26.9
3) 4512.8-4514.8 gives 27.8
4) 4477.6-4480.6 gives 26.8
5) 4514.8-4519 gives 27.8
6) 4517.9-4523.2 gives 28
